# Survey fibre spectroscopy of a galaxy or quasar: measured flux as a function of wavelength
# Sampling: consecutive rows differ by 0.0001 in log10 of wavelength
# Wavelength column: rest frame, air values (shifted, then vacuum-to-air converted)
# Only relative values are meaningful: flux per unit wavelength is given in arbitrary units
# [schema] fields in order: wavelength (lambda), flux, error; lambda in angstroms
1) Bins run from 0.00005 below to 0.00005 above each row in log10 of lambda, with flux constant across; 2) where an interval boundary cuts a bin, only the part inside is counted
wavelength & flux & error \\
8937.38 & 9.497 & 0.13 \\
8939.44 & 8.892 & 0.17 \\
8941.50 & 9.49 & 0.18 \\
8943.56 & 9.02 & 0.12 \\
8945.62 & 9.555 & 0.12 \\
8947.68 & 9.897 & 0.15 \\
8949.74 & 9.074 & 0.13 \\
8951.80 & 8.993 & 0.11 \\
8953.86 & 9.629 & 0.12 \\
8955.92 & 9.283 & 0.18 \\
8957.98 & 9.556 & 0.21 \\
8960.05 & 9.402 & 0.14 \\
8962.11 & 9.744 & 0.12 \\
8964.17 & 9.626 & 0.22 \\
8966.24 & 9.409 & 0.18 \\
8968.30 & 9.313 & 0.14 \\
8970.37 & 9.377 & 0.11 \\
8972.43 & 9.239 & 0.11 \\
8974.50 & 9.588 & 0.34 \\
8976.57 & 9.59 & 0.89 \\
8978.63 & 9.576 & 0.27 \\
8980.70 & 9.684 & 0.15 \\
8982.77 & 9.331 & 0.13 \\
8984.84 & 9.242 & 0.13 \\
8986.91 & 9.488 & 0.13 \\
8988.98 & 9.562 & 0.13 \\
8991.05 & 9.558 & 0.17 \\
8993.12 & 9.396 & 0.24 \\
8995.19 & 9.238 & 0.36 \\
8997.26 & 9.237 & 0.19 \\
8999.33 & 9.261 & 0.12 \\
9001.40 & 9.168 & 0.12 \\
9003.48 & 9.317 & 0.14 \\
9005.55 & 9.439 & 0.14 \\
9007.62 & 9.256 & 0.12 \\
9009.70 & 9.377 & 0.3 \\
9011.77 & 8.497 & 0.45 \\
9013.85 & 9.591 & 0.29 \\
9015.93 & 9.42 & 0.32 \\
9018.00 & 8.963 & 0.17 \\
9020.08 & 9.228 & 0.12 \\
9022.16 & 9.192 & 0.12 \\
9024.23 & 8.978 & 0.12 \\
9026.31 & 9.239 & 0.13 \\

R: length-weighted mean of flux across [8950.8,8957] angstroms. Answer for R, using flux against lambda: 9.31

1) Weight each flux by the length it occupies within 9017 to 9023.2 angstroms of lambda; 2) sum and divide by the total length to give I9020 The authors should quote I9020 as 9.13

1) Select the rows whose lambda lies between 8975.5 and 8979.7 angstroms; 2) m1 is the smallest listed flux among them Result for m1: 9.576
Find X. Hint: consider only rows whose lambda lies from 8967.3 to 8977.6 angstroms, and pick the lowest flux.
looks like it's 9.239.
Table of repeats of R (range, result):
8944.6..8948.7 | 9.73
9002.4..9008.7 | 9.33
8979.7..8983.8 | 9.5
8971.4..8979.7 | 9.5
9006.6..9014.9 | 9.17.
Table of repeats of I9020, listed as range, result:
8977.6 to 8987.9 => 9.46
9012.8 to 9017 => 9.49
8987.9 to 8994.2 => 9.5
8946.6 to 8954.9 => 9.4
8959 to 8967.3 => 9.54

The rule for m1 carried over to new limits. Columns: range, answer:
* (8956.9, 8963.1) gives 9.402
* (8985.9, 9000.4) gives 9.237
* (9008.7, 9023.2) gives 8.497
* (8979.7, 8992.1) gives 9.242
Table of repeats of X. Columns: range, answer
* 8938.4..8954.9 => 8.892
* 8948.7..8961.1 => 8.993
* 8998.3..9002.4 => 9.168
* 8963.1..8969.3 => 9.313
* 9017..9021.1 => 8.963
